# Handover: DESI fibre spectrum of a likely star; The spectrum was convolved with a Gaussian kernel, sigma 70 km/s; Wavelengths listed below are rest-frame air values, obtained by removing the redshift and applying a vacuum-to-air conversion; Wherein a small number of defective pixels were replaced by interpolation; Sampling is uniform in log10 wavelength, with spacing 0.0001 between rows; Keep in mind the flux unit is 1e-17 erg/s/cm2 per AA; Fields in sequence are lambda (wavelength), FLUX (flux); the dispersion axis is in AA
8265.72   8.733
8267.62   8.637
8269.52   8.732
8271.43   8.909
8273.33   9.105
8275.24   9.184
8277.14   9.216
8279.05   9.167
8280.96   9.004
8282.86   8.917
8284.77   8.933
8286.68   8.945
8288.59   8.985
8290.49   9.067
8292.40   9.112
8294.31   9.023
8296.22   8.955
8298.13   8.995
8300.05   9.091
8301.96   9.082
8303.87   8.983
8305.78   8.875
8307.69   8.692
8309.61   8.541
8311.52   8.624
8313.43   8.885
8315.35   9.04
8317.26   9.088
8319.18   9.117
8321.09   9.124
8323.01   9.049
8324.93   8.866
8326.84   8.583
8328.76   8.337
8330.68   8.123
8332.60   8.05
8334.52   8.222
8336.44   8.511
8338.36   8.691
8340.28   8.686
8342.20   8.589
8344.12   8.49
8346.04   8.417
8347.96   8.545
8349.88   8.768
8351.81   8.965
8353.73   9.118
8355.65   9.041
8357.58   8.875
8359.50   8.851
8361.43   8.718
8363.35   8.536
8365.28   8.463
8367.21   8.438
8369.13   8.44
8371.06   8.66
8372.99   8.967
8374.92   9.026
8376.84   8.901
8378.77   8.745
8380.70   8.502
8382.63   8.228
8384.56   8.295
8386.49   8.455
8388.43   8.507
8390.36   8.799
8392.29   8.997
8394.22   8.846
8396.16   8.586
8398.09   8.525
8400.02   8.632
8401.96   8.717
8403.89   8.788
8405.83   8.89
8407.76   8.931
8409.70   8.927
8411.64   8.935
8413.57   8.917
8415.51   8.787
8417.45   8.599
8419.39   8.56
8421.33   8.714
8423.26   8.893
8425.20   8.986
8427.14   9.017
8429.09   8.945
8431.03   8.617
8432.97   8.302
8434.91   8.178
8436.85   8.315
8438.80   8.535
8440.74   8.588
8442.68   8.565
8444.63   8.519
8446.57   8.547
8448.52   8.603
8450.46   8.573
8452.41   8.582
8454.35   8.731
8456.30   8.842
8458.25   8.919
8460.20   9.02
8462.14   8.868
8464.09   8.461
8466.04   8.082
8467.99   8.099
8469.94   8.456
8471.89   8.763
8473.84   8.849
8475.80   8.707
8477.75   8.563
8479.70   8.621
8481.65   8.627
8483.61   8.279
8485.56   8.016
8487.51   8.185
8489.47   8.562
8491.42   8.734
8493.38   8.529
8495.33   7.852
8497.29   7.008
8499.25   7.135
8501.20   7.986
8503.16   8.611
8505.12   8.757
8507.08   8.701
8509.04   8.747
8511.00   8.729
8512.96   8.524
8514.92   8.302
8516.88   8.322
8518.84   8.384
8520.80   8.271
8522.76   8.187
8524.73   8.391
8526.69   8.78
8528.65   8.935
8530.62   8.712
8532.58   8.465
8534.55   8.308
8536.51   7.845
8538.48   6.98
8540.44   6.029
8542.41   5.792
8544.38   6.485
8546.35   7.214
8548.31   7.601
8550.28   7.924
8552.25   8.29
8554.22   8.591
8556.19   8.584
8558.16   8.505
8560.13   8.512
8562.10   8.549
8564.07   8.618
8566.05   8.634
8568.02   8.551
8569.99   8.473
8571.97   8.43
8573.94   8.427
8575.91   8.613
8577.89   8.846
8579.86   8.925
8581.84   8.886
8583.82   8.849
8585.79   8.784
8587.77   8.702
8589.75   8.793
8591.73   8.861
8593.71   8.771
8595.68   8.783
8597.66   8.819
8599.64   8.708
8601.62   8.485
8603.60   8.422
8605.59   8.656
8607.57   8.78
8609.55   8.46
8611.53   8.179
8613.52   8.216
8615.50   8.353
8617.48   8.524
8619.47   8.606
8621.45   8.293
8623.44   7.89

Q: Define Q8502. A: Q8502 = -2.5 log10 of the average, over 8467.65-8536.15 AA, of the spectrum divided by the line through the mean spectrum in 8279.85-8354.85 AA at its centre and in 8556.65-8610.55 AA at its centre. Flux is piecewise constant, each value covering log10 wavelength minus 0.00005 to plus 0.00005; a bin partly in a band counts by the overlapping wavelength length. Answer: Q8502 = 0.04 mag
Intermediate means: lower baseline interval 8.8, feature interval 8.4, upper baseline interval 8.66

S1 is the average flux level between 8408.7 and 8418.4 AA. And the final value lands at 8.83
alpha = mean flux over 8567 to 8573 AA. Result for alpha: 8.49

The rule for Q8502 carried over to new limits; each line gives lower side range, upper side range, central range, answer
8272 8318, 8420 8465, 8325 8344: 0.06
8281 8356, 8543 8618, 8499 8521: 0.02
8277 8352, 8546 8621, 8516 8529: 0.02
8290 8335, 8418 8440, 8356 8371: 0.01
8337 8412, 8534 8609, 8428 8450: 0.01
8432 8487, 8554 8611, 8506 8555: 0.08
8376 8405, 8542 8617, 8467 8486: 0.00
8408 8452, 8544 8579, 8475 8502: 0.04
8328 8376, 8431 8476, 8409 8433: -0.03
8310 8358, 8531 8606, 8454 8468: -0.02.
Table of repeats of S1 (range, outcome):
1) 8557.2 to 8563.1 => 8.53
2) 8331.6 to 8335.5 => 8.13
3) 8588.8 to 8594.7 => 8.82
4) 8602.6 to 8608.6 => 8.61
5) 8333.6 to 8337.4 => 8.37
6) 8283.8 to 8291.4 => 8.98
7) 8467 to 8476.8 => 8.57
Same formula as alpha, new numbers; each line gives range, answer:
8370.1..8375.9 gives 8.89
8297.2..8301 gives 9.02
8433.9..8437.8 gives 8.26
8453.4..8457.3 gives 8.77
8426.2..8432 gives 8.85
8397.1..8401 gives 8.58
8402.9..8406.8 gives 8.85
